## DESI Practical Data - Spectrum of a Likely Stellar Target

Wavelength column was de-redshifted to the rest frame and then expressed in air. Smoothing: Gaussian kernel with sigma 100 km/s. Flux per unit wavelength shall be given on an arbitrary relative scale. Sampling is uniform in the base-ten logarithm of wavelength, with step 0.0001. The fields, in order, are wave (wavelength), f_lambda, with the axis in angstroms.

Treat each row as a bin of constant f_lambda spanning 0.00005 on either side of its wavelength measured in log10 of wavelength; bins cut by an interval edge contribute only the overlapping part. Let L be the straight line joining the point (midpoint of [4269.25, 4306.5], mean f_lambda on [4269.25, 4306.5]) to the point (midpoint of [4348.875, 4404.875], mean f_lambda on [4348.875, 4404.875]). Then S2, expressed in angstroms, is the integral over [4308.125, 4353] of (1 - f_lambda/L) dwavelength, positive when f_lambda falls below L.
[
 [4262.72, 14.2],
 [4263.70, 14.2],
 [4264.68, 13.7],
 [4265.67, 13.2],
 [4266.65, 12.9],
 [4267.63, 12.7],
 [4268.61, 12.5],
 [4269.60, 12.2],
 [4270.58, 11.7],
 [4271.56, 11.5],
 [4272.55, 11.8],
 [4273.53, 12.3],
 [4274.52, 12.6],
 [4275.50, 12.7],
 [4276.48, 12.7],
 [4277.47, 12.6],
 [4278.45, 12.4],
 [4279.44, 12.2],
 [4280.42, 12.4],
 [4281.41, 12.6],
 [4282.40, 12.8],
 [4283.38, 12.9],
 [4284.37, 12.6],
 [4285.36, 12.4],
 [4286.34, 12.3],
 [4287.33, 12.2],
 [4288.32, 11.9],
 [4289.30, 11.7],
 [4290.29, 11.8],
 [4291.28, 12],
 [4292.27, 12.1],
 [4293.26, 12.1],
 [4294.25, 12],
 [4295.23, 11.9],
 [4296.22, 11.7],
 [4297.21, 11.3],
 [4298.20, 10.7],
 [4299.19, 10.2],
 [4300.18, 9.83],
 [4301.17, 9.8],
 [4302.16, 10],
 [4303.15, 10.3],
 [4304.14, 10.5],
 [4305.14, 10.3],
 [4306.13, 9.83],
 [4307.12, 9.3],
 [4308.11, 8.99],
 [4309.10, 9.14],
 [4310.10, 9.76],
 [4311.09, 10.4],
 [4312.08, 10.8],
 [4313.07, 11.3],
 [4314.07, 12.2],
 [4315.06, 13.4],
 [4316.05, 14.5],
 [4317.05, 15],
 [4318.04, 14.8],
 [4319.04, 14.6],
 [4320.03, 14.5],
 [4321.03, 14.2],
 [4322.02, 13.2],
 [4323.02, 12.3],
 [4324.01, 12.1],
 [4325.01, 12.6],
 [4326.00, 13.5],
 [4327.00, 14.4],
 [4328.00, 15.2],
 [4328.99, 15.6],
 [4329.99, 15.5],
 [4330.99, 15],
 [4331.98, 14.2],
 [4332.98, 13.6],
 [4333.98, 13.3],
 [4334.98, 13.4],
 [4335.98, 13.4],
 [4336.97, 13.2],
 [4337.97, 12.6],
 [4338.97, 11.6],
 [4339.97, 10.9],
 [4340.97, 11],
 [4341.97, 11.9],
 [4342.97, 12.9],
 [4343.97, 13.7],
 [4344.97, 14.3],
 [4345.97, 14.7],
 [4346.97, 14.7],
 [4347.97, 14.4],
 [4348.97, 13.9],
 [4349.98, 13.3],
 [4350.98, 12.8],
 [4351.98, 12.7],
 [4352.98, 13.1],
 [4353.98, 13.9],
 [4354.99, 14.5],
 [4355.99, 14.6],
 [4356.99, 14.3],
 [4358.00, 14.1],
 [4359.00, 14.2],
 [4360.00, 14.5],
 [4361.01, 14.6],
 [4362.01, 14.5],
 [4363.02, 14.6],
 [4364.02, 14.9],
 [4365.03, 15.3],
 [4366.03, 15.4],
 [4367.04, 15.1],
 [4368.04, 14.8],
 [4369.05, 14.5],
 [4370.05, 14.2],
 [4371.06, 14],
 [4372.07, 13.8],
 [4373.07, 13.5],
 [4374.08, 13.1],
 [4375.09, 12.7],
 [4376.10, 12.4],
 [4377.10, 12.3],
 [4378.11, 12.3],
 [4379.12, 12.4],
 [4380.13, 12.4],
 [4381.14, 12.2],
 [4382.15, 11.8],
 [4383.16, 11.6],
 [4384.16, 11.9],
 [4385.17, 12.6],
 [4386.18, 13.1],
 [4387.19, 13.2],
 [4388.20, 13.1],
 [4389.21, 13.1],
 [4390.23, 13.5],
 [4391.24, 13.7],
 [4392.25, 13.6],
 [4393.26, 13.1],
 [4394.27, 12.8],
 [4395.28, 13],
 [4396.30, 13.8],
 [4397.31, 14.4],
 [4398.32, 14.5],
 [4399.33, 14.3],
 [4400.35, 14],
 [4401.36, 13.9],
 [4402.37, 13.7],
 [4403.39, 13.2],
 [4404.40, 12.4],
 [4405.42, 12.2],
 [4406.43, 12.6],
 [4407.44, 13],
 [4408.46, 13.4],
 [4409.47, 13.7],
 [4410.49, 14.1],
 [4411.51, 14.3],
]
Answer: -2.0 angstroms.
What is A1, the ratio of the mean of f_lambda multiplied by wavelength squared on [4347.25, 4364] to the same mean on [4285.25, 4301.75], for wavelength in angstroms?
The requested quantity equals 1.26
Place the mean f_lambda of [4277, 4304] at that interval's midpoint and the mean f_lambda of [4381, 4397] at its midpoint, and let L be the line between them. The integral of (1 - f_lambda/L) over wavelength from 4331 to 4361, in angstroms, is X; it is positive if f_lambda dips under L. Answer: -2.6 angstroms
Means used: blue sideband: 11.7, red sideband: 12.9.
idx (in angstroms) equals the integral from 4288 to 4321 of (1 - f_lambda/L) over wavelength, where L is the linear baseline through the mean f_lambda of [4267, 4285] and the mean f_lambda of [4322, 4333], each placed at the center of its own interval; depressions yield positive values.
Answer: 4.40 angstroms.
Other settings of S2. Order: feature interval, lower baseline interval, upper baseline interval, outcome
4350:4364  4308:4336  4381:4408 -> -0.9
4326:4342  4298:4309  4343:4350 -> -0.8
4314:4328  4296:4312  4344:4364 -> -2.8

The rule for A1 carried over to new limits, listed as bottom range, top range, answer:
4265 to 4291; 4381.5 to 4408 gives 1.12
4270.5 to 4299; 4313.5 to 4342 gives 1.14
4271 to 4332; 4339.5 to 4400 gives 1.14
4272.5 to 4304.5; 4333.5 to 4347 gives 1.12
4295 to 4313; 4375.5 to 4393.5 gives 1.28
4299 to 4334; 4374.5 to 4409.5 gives 1.09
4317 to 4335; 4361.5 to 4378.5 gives 1.02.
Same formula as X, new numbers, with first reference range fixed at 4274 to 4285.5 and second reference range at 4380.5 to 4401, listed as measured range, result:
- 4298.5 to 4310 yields 2.6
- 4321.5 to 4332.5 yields -1.0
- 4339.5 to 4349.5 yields -0.3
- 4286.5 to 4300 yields 1.1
